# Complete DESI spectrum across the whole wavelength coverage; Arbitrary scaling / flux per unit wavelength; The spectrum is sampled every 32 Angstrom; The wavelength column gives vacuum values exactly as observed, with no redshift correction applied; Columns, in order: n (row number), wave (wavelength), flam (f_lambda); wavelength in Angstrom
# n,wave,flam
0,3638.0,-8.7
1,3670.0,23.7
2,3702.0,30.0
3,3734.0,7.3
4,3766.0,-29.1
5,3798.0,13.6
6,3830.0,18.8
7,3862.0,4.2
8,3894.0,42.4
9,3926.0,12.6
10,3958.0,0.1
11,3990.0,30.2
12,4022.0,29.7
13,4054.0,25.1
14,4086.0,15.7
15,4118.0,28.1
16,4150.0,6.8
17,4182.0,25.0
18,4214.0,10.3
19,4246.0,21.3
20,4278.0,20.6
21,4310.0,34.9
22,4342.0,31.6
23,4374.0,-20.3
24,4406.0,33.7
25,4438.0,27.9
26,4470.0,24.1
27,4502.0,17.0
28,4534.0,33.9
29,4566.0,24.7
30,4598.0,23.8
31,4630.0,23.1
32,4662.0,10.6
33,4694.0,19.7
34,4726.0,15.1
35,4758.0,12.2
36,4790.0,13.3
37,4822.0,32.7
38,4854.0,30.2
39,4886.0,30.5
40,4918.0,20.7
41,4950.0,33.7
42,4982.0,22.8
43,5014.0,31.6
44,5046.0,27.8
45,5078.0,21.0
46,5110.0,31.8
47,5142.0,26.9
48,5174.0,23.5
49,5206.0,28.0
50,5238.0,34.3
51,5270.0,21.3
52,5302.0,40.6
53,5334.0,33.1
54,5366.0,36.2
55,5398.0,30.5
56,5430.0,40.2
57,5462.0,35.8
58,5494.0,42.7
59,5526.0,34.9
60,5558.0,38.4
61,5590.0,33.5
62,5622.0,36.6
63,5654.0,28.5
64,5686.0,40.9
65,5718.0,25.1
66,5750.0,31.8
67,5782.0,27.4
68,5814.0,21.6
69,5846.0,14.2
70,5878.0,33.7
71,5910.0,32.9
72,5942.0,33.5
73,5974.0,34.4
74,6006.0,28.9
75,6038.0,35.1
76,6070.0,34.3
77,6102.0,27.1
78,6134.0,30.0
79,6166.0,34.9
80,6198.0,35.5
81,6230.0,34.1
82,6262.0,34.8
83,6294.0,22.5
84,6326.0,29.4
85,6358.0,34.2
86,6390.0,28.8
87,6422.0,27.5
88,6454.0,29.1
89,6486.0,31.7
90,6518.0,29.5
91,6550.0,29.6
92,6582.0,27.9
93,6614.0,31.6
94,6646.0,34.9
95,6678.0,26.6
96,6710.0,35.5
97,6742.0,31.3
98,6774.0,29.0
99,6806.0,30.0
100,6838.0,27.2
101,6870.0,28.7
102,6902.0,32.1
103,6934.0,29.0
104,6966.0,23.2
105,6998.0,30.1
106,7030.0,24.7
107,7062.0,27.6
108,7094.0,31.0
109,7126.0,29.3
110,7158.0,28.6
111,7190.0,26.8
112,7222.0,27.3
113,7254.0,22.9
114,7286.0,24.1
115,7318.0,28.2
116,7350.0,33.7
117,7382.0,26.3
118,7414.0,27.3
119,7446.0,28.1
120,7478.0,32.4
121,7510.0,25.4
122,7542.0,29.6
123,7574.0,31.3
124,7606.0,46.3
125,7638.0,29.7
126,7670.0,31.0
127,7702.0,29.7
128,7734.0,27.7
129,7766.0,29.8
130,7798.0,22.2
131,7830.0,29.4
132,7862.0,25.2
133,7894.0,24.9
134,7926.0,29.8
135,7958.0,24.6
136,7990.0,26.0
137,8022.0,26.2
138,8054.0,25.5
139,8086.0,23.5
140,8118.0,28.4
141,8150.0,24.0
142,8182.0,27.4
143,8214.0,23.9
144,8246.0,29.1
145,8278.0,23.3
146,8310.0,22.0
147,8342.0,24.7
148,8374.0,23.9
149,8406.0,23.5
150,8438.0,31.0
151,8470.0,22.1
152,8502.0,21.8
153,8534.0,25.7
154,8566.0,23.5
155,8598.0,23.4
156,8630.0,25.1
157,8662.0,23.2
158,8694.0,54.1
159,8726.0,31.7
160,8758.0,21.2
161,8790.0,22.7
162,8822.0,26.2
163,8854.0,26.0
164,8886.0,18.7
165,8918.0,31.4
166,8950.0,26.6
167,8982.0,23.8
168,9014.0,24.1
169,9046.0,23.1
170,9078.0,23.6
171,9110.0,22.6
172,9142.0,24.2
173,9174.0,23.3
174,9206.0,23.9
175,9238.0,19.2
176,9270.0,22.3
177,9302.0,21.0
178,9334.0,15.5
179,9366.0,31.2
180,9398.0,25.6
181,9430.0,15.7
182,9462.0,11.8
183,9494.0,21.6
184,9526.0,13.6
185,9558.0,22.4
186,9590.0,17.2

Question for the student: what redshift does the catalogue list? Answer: 0.326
